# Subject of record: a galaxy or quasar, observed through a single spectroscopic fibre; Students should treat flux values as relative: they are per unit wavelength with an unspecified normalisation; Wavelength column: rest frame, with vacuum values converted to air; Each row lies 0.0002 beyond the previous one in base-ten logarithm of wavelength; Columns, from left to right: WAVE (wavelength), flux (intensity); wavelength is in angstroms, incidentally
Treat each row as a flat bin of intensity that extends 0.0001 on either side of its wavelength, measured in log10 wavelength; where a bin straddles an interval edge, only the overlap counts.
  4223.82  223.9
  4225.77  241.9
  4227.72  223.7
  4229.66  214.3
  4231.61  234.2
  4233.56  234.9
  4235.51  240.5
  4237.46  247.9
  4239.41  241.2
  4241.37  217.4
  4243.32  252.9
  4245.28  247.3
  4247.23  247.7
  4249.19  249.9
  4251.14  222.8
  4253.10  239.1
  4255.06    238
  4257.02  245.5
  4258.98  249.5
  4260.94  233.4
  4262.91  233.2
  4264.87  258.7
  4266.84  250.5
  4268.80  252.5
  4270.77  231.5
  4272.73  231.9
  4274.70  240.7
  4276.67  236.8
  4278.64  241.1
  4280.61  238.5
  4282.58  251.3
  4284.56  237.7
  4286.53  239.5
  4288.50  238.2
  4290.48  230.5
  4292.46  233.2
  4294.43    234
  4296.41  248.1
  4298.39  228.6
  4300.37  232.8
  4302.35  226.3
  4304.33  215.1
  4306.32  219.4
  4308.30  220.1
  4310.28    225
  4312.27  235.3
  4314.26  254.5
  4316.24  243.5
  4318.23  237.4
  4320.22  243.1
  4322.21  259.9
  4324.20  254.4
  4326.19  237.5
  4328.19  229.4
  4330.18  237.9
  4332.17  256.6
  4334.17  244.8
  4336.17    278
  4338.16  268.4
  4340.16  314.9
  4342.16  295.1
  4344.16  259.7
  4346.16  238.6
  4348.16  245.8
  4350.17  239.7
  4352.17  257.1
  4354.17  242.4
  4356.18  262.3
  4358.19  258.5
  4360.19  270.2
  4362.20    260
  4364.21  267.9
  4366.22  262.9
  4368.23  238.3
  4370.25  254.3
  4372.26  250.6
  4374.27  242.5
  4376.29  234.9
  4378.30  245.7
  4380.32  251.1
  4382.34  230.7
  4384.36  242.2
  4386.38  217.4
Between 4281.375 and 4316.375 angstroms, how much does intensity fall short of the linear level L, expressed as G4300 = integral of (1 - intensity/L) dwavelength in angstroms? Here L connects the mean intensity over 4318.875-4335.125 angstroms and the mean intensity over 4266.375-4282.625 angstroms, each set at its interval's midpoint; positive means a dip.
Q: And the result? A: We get 1.3 angstroms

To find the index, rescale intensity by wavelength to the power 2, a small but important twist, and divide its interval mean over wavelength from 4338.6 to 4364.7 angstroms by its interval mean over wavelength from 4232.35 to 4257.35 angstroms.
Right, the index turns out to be 1.15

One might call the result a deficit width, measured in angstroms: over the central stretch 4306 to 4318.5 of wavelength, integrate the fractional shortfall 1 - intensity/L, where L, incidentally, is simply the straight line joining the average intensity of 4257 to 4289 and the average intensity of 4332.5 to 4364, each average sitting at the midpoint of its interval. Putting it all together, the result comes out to 0.9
